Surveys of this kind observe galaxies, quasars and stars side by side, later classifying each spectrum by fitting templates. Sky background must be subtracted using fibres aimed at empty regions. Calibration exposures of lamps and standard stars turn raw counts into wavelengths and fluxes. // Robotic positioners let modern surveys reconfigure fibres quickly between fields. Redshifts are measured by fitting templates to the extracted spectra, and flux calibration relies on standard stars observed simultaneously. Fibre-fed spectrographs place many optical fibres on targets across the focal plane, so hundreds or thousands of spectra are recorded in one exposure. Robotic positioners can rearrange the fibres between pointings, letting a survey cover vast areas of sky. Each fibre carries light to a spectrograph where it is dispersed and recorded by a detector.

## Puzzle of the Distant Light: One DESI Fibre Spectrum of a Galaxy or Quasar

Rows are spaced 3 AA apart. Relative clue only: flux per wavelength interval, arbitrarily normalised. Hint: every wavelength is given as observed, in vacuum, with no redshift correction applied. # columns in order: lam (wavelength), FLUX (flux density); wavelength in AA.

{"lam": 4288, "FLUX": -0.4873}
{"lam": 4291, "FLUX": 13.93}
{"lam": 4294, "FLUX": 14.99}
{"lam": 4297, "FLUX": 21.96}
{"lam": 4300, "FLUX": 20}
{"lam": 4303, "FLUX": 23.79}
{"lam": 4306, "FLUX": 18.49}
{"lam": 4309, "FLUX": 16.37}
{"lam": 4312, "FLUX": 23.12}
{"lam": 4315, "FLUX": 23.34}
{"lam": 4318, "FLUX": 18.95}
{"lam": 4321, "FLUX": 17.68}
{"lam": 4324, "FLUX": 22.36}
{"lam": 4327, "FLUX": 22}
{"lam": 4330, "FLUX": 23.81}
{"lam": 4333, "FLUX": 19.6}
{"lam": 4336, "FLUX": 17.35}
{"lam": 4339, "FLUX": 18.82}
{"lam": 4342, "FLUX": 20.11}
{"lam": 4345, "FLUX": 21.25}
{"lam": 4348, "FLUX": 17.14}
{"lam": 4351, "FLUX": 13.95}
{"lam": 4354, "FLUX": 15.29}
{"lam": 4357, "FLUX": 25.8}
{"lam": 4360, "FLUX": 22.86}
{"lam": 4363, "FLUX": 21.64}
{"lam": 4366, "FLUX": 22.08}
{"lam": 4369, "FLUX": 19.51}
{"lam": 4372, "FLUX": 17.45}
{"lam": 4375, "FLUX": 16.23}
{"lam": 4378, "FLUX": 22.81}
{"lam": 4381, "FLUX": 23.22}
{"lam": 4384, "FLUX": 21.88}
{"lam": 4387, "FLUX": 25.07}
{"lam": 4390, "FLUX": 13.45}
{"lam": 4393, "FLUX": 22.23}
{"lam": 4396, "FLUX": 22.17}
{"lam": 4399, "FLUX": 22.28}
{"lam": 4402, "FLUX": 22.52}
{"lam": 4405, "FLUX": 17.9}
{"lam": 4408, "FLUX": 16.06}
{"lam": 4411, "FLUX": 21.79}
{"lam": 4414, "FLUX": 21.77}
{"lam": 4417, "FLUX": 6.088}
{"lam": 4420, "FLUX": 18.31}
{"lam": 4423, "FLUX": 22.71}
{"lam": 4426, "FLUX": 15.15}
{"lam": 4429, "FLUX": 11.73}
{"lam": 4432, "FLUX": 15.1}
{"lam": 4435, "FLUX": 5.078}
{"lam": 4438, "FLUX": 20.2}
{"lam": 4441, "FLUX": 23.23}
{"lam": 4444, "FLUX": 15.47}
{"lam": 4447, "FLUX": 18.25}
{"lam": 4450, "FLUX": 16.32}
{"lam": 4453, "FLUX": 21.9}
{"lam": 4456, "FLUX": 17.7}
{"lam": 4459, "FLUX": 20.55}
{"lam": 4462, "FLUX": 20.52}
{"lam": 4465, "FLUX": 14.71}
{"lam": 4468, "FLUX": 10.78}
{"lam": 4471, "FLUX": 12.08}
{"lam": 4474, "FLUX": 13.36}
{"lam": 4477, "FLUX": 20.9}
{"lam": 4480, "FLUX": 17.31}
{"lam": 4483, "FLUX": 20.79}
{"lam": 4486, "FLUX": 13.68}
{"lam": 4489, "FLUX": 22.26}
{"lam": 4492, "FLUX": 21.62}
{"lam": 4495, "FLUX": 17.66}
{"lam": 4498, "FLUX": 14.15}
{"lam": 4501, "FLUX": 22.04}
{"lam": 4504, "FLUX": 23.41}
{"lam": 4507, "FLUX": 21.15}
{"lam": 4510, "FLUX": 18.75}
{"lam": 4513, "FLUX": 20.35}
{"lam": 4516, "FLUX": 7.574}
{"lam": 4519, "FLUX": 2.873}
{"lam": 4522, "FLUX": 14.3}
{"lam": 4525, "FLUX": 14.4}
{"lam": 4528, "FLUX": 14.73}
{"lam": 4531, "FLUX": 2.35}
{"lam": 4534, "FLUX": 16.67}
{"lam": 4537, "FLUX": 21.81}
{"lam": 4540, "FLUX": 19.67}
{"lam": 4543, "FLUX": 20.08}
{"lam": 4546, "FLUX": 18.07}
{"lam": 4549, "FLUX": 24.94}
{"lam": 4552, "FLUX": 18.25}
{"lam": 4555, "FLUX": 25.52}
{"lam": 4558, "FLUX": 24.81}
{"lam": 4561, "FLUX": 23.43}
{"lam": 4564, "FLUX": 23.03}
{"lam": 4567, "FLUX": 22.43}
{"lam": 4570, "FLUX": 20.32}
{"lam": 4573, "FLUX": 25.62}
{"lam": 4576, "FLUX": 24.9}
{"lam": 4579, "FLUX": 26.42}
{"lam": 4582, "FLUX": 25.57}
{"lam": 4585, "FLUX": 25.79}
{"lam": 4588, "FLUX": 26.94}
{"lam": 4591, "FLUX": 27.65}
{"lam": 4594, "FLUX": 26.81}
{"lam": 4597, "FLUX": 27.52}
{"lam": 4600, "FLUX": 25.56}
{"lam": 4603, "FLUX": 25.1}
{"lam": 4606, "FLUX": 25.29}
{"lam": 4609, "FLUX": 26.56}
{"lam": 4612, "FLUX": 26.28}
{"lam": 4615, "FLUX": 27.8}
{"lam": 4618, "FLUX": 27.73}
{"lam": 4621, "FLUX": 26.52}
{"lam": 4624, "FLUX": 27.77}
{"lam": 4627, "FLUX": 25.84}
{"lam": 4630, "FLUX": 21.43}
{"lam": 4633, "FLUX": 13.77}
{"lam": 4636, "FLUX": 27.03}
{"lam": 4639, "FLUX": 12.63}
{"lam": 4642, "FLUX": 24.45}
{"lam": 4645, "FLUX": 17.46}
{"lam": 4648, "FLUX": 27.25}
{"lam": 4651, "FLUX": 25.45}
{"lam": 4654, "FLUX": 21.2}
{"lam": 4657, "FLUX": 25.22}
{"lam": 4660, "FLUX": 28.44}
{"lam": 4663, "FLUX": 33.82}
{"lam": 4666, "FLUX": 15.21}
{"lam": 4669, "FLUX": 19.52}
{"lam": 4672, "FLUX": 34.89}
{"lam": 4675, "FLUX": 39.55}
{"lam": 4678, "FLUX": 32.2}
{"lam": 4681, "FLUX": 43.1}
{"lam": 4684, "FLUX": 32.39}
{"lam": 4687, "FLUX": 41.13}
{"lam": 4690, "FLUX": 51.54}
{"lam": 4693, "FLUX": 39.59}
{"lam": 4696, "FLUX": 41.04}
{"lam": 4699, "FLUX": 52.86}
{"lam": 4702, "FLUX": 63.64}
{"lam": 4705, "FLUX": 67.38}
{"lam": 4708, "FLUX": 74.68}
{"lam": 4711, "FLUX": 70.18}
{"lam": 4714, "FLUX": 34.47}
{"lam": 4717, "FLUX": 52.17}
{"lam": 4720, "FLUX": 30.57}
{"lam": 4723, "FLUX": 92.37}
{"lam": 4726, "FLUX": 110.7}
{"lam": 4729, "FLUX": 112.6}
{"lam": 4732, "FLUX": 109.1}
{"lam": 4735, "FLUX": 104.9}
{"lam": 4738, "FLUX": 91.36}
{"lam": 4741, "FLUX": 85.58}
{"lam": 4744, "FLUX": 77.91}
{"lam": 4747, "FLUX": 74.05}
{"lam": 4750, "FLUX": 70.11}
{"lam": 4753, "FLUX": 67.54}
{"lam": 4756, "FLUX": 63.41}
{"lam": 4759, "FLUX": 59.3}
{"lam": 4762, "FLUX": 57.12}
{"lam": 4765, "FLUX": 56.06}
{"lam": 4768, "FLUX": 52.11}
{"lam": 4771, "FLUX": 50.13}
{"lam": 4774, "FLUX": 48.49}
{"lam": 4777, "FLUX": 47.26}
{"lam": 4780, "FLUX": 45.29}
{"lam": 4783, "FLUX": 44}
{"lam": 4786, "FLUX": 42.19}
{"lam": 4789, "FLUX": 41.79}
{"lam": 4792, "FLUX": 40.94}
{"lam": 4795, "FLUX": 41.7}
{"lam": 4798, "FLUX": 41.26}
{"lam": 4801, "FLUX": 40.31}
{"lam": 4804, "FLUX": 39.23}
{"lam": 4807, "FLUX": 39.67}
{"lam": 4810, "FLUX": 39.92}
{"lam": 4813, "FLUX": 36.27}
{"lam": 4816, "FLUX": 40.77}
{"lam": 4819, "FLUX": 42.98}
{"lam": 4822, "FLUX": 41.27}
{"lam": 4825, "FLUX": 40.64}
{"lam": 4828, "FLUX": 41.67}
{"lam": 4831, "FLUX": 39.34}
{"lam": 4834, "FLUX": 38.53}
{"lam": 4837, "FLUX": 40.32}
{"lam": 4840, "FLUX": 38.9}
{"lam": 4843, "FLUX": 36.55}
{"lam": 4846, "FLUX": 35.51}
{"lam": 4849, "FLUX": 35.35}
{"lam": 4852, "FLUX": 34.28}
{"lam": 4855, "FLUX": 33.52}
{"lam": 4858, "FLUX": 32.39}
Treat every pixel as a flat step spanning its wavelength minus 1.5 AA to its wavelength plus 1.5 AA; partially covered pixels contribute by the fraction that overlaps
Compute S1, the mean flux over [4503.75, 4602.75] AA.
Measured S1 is 20.7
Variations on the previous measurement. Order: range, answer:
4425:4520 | 16.9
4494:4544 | 15.9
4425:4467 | 16.8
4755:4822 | 45.7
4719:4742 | 93.6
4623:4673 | 23.5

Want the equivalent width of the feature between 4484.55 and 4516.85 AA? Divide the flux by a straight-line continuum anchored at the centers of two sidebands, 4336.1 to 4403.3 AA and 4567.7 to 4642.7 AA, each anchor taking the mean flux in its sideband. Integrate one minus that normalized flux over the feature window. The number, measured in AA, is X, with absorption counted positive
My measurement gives 5.9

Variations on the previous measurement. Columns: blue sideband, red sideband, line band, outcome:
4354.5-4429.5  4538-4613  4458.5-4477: 5.22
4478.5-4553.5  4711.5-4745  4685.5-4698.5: 4.90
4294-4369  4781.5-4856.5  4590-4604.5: 1.99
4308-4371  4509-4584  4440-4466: 1.14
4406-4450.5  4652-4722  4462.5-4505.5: 8.61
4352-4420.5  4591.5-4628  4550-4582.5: 2.17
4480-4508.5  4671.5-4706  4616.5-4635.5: 6.54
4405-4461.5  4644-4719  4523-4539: 7.28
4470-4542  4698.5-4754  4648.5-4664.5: 8.53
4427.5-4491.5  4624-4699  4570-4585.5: -0.61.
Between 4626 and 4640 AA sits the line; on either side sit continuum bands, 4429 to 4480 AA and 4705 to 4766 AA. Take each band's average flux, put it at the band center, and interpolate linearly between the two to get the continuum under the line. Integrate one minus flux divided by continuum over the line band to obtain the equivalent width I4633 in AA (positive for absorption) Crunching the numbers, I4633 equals 8.7 AA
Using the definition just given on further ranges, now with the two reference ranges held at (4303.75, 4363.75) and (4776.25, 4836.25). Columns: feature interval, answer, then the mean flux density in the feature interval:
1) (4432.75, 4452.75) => 6.6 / 16.7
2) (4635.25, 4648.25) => 5.0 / 20.9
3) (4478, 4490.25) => 3.8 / 18.5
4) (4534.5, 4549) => 4.5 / 20.2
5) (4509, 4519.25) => 5.4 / 13.2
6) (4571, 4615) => 7.6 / 26.1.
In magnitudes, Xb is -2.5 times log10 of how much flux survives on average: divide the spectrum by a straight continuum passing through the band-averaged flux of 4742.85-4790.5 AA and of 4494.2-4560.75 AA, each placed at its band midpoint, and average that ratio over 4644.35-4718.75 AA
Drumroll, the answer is 0.092 mag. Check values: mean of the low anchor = 17.5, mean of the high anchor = 55.9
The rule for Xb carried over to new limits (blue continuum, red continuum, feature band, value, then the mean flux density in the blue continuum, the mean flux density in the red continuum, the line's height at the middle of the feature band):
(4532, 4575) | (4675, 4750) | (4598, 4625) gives 0.38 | 21.6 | 65.6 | 37.6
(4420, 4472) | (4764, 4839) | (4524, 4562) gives 0.26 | 16.7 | 42.8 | 23.8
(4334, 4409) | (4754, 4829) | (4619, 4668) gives 0.49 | 20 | 45.5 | 36.5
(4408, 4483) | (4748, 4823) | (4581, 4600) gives 0.13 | 16.8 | 47.8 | 30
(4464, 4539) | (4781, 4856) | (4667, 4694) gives -0.24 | 16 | 39.6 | 29.3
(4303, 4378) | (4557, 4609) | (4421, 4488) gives 0.31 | 19.9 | 25.2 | 22.4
